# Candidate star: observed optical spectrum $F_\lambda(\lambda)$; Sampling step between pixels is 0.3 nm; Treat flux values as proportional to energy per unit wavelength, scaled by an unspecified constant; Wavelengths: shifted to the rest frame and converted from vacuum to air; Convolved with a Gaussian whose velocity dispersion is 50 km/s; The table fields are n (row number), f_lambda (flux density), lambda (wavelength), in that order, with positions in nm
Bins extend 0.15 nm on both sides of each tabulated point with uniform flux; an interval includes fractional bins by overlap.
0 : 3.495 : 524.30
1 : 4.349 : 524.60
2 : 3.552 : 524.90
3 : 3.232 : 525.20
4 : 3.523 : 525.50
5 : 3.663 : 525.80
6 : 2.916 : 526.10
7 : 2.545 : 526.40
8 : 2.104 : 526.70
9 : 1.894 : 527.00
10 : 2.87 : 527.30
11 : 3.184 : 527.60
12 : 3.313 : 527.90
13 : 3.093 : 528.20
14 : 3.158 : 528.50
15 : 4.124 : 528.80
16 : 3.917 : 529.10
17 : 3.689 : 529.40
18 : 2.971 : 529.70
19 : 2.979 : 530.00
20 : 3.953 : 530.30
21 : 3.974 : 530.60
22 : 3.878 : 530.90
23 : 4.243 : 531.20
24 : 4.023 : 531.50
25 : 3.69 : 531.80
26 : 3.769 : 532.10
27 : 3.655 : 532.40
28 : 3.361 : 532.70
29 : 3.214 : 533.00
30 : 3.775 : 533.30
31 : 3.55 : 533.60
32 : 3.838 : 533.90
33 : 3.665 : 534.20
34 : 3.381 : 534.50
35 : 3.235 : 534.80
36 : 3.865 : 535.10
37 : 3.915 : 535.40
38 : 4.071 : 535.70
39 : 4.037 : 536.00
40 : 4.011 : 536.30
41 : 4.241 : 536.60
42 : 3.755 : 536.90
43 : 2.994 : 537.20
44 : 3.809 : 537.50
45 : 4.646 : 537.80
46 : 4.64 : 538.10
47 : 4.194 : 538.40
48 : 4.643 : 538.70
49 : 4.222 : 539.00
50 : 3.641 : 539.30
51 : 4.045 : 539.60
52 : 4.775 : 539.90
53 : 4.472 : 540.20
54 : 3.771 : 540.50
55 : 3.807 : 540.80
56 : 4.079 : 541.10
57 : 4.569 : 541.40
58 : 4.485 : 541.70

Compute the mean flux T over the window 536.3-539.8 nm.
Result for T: 4.08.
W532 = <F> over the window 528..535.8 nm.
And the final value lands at 3.65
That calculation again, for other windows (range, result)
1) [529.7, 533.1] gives 3.68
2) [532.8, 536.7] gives 3.74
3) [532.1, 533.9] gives 3.56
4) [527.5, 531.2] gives 3.55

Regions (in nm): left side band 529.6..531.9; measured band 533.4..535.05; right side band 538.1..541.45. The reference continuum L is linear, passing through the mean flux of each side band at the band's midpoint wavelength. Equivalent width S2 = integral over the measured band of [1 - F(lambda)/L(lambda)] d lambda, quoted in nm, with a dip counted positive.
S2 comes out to 0.15 nm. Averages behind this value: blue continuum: 3.73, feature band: 3.56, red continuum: 4.21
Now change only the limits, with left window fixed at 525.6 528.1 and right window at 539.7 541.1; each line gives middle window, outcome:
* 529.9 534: -0.47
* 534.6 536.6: -0.09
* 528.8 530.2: -0.18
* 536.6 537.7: 0.05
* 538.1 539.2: -0.10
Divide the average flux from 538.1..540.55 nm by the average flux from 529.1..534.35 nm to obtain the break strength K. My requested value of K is 1.16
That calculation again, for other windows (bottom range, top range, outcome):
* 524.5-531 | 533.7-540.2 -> 1.21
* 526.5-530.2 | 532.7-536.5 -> 1.19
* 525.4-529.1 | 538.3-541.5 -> 1.37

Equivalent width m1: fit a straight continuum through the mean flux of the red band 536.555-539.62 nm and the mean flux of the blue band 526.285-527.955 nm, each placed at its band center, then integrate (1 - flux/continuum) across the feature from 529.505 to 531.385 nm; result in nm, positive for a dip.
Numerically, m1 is -0.374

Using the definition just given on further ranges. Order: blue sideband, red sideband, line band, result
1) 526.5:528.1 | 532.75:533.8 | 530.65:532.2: -0.322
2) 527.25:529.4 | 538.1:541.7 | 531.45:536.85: 0.138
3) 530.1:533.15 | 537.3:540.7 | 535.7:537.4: 0.102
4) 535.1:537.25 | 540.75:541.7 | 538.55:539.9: -0.034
